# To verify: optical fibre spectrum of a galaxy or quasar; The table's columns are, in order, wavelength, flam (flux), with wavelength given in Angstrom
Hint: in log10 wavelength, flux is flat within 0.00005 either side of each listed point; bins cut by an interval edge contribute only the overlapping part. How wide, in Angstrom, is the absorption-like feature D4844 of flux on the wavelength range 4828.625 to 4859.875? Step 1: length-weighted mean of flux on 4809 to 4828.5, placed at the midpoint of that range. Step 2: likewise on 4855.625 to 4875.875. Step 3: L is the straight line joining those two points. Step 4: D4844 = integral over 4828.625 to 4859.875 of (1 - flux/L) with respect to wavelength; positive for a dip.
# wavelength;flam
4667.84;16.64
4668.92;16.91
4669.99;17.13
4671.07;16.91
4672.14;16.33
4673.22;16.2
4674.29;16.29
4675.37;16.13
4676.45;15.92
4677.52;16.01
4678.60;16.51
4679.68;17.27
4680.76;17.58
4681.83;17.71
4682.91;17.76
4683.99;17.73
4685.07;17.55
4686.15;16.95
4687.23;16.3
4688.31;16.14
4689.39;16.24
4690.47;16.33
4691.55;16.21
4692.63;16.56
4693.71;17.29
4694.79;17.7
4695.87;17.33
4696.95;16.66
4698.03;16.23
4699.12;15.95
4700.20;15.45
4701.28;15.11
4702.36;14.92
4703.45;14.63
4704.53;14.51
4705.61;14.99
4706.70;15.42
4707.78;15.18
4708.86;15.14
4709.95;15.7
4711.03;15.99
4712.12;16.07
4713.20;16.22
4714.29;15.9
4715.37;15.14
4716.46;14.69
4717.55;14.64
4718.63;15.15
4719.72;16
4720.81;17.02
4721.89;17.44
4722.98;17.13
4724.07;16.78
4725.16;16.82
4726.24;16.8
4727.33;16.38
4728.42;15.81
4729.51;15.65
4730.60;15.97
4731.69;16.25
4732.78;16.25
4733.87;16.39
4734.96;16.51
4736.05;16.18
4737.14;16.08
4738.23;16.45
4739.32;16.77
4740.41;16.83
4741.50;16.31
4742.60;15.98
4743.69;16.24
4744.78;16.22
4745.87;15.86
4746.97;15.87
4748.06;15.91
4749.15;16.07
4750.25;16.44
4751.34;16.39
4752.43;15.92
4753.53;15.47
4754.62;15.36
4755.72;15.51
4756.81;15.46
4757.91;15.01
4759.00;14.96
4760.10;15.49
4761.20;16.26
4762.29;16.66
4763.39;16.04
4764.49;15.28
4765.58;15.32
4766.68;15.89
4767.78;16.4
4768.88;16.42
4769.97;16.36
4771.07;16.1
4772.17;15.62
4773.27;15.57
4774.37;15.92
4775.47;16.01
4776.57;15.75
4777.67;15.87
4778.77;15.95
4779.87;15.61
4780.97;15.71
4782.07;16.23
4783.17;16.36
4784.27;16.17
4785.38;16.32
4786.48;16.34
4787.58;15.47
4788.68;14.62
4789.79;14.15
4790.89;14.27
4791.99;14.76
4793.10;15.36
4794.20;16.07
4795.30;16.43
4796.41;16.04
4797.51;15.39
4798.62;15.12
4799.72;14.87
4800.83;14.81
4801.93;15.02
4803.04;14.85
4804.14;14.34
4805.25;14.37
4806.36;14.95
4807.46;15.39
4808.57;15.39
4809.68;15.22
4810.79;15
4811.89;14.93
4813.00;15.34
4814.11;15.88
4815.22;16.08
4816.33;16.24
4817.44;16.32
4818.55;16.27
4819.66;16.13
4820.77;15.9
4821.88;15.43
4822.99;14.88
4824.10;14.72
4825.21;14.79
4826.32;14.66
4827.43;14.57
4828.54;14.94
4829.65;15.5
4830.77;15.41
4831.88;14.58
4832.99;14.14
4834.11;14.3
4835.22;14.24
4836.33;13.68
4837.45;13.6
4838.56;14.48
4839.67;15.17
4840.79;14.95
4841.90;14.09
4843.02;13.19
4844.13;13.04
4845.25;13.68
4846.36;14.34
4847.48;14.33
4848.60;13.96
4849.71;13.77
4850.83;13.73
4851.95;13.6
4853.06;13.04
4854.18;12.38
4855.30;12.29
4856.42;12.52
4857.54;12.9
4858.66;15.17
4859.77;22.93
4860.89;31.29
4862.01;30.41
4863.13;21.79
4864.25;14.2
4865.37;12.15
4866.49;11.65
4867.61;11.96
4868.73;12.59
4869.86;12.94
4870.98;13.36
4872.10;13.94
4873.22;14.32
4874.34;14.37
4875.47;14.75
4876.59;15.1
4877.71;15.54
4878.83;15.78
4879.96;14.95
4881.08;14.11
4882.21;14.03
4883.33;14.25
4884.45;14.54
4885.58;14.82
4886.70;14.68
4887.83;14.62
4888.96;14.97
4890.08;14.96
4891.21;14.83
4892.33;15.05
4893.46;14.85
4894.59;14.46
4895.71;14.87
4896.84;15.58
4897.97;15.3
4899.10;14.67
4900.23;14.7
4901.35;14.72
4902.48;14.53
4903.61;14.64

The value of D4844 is 3.41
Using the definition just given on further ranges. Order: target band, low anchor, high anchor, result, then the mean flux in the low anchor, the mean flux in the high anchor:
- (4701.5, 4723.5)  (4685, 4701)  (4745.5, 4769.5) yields 0.99 Angstrom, 16.5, 15.8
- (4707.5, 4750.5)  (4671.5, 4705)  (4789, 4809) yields -0.47 Angstrom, 16.4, 15.1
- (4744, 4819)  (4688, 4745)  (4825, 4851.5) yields -2.57 Angstrom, 16.1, 14.3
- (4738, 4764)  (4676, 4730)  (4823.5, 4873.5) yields -0.28 Angstrom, 16.2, 15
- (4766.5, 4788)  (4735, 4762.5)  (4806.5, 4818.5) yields -0.27 Angstrom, 16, 15.6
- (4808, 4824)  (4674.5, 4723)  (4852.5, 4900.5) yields -0.02 Angstrom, 16.2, 15.3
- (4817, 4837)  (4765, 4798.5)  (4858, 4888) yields 1.05 Angstrom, 15.7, 15.9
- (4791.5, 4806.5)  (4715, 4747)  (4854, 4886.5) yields 0.68 Angstrom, 16.2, 15.6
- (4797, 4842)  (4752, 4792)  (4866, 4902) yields 0.38 Angstrom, 15.7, 14.4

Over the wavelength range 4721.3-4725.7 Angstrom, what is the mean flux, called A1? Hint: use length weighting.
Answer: 17.1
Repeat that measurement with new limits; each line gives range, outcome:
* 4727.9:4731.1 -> 15.8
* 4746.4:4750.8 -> 16.1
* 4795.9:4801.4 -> 15.3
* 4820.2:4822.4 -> 15.7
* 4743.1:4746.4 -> 16.1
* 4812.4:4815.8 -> 15.7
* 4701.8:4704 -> 14.8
